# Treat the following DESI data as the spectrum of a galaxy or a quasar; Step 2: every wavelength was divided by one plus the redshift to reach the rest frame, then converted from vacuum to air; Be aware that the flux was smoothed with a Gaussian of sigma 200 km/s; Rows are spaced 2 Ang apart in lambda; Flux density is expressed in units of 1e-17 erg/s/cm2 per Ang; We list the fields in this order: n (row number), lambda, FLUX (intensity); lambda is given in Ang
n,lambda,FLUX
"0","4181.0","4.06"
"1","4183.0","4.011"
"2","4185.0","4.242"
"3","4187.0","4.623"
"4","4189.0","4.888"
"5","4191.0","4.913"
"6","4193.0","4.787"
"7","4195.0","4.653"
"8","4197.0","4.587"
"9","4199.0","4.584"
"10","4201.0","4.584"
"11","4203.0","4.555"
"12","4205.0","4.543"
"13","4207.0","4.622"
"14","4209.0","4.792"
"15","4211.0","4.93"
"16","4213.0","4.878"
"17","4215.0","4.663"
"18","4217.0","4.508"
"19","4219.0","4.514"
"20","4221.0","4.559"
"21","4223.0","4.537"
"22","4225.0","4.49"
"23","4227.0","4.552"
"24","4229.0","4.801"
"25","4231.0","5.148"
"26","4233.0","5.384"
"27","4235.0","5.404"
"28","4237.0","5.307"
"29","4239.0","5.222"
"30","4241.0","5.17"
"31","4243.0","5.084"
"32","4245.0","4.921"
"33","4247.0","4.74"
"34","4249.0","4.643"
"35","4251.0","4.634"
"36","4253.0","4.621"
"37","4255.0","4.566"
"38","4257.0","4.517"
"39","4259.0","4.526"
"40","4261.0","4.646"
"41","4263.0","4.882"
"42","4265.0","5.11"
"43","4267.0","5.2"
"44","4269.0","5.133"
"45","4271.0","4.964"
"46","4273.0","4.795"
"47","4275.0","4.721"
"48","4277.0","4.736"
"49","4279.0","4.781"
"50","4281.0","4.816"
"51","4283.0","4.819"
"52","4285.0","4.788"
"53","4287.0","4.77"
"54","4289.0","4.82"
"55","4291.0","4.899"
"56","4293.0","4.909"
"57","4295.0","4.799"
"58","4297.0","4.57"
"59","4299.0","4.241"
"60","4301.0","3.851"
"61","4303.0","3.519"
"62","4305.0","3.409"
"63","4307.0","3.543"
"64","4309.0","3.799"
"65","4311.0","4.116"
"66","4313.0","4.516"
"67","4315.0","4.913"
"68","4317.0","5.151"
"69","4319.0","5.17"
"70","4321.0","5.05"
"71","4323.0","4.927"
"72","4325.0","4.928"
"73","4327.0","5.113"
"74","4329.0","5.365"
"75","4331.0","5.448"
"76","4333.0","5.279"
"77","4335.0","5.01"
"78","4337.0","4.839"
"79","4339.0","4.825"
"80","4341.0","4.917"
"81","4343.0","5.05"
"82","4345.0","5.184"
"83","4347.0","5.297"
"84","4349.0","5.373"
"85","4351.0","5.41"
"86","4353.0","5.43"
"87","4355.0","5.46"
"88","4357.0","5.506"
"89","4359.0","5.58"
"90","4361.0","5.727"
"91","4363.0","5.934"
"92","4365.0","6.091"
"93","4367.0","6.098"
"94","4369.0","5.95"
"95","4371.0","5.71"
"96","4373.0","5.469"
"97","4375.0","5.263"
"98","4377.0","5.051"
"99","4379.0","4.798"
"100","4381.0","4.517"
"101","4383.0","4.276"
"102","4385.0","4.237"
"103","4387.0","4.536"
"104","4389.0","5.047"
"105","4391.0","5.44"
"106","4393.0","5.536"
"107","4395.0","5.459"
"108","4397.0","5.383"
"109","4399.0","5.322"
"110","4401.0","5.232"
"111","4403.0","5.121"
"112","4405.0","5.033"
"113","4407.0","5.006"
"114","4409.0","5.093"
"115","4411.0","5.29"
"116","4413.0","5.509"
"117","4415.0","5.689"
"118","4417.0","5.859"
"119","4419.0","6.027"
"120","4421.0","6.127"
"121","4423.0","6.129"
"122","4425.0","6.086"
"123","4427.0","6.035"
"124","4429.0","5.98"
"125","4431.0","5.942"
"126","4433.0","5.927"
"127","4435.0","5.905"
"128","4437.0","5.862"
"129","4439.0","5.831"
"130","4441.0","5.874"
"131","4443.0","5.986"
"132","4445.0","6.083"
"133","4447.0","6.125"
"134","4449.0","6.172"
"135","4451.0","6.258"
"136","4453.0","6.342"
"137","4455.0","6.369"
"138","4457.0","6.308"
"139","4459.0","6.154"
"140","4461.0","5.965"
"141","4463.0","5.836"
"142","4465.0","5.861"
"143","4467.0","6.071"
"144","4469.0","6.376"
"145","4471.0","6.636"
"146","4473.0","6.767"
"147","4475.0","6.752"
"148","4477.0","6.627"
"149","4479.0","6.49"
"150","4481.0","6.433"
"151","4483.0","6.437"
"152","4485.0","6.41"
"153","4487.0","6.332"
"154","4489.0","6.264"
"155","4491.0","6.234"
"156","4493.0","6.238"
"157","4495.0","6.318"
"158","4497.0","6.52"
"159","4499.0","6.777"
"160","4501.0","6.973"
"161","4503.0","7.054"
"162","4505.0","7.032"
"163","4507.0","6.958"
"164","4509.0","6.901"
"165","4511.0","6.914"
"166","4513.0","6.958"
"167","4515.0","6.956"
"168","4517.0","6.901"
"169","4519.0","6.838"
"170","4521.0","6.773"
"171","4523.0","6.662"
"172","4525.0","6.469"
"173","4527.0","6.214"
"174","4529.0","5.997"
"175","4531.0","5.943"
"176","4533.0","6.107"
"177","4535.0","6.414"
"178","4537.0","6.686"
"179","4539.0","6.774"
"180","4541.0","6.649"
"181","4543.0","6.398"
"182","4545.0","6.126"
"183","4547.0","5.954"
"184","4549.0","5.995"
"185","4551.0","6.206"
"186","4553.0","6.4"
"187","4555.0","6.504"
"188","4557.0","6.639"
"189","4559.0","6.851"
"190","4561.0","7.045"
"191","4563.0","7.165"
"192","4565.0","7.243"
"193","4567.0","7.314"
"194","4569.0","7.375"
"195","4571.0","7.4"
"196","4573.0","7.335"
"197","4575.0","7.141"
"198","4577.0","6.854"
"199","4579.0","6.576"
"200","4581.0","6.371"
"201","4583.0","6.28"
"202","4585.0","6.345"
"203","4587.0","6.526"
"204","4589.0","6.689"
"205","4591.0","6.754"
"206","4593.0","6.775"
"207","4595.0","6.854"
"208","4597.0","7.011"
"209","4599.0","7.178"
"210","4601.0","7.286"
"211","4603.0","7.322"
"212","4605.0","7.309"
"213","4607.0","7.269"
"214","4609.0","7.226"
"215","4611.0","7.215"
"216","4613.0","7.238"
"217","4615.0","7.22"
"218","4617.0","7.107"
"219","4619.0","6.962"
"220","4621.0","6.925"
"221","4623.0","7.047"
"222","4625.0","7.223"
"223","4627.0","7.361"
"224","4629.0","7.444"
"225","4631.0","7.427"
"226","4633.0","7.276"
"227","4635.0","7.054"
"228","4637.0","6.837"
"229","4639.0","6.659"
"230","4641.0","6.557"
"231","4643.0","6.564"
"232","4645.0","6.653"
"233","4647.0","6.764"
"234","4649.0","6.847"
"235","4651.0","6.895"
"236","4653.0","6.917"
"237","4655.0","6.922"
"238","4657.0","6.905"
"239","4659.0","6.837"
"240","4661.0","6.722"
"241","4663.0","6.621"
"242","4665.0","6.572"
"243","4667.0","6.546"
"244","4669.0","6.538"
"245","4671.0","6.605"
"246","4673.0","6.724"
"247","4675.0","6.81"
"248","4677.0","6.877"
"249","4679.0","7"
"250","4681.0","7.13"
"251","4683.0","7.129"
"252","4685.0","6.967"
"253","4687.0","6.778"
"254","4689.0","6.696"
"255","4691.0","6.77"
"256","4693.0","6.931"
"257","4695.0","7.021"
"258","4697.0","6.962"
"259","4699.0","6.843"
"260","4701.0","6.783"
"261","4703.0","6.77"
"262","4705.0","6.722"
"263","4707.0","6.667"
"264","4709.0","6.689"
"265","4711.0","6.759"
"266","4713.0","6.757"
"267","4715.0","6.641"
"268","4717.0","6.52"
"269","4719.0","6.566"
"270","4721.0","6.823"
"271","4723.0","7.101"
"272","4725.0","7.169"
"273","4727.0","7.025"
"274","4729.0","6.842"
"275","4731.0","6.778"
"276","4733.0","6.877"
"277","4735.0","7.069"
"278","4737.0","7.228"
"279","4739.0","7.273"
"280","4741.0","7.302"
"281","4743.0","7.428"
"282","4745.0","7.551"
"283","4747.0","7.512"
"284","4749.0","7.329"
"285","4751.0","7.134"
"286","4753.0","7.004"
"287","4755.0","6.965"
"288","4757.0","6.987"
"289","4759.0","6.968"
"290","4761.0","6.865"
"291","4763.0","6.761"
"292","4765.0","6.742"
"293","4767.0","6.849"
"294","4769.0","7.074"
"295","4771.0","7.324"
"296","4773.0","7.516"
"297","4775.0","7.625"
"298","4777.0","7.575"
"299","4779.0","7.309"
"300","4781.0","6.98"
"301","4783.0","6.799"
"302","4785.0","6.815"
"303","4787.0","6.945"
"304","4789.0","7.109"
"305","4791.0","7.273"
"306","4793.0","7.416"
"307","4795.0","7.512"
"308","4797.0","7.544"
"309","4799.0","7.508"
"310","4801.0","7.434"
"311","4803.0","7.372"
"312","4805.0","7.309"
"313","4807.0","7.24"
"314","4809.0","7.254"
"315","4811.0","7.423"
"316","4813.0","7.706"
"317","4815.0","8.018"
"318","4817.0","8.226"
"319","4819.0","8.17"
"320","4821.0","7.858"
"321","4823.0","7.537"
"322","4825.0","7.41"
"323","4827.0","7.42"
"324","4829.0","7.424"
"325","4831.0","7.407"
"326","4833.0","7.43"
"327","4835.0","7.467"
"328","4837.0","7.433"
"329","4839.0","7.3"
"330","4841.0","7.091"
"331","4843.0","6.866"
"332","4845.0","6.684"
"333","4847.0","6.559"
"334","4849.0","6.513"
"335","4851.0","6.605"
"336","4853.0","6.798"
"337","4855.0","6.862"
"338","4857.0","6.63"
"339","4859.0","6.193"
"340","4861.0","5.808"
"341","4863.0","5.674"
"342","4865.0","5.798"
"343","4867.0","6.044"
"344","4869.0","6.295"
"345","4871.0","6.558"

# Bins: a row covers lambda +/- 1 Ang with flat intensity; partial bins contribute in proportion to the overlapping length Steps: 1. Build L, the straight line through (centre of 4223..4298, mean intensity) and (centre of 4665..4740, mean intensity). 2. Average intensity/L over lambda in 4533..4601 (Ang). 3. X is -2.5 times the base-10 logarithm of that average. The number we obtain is -0.08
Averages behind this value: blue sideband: 4.86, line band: 6.72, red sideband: 6.84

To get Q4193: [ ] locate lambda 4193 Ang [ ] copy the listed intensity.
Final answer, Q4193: 4.787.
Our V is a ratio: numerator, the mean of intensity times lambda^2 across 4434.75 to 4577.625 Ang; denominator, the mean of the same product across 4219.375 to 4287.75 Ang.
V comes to 1.51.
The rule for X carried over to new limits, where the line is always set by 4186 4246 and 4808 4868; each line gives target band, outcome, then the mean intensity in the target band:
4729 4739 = -0.05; 7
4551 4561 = -0.10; 6.6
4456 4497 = -0.10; 6.33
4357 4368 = -0.10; 5.85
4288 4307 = 0.19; 4.29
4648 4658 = -0.08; 6.9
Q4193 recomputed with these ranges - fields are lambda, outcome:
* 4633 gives 7.276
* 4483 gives 6.437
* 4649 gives 6.847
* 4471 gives 6.636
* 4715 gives 6.641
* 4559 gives 6.851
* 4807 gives 7.24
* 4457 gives 6.308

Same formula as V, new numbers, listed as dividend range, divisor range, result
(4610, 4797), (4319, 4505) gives 1.38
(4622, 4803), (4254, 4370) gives 1.69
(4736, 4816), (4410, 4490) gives 1.36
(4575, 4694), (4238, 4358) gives 1.66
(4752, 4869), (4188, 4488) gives 1.66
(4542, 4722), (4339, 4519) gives 1.27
